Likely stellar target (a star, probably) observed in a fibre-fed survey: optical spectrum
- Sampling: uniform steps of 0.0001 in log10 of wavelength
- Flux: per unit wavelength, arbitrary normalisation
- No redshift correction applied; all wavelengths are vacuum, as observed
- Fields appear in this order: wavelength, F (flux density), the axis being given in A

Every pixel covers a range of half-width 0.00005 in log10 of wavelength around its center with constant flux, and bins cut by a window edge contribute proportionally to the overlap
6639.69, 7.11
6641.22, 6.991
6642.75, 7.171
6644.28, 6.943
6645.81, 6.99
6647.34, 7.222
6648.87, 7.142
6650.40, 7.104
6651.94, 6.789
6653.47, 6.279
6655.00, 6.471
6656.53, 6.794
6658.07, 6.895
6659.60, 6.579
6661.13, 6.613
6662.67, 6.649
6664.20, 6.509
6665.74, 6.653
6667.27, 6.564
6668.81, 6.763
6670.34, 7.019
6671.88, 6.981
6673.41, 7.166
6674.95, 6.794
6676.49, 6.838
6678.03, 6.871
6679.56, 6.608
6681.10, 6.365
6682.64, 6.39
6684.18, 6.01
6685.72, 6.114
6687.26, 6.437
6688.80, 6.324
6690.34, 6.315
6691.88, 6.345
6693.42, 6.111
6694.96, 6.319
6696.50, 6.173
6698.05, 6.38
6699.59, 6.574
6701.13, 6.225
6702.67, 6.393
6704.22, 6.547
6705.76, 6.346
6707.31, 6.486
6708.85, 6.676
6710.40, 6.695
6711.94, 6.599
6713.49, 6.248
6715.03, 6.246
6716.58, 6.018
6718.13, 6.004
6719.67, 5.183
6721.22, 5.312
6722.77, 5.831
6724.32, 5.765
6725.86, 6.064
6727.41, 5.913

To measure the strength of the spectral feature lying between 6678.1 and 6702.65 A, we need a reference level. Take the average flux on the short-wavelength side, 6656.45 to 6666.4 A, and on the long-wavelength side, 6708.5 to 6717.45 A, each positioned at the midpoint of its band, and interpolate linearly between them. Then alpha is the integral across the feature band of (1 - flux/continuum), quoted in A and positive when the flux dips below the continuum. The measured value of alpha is 0.7 A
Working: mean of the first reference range 6.66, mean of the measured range 6.33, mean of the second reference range 6.39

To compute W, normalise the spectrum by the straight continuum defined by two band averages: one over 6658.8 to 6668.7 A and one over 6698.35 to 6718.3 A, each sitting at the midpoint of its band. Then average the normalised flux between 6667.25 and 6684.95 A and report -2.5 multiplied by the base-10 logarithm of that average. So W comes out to -0.02 mag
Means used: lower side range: 6.61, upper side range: 6.4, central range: 6.7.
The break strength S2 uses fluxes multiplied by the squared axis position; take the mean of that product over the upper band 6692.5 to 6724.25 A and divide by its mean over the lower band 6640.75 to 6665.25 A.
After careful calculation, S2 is 0.9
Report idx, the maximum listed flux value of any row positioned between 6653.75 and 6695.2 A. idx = 7.166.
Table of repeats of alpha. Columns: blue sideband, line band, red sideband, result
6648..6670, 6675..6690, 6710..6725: -0.1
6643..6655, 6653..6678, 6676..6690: -0.2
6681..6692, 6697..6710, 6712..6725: -0.8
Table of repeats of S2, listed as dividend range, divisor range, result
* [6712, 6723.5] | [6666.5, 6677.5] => 0.87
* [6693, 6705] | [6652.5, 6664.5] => 0.97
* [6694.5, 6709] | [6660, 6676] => 0.96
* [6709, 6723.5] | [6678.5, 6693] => 0.96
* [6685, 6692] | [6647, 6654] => 0.92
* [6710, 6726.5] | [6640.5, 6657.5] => 0.89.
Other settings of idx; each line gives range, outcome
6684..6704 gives 6.574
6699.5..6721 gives 6.695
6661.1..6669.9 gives 6.763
